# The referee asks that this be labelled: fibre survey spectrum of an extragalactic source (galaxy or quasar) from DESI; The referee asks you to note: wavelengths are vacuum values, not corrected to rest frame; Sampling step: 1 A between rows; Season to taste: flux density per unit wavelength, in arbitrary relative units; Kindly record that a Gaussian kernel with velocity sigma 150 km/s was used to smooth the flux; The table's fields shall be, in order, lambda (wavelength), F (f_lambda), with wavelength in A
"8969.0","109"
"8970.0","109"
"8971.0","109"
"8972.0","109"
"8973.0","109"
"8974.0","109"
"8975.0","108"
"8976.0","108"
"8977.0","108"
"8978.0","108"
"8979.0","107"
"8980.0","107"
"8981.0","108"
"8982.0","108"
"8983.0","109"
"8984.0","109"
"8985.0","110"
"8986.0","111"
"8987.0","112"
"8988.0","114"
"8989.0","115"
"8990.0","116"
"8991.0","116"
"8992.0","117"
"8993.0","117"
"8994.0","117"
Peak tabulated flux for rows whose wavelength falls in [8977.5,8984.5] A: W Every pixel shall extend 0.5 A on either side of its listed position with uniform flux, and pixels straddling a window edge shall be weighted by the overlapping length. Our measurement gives 109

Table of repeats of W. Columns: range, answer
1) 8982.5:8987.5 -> 112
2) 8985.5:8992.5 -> 117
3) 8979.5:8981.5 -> 108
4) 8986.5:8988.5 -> 114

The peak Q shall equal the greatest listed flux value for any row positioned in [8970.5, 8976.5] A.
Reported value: 109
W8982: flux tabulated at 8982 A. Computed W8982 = 108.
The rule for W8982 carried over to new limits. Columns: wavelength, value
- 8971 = 109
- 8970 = 109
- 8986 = 111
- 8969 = 109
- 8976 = 108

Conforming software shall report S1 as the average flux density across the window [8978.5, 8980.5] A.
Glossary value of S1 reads 107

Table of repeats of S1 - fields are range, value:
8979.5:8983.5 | 108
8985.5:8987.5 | 112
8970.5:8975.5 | 109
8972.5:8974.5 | 109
